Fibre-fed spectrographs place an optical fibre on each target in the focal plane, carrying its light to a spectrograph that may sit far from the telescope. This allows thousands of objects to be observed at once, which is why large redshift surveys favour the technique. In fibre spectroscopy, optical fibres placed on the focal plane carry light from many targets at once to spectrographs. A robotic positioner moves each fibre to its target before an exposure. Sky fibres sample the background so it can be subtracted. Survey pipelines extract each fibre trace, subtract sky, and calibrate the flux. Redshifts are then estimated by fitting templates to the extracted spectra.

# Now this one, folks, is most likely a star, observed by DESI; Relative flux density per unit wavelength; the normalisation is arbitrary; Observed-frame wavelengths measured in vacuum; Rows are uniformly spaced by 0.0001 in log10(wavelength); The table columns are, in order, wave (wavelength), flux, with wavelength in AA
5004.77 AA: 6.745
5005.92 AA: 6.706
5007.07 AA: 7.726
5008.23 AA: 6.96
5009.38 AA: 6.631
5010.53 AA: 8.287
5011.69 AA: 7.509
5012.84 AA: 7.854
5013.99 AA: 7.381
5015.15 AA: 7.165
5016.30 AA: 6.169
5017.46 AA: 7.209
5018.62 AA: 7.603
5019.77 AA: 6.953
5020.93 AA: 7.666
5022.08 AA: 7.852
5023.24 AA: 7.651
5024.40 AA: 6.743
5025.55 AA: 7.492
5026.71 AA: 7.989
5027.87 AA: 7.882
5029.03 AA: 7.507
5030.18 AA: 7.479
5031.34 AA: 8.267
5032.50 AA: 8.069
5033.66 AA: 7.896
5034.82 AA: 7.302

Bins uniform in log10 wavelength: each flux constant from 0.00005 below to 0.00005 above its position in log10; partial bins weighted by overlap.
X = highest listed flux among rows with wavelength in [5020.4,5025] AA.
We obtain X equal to 7.852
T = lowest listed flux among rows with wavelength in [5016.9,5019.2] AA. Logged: 7.209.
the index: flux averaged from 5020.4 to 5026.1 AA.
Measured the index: 7.49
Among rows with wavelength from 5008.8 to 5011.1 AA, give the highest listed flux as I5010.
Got 8.287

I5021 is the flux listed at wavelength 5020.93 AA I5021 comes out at 7.666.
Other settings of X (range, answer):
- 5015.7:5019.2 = 7.603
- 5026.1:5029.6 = 7.989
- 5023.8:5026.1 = 7.492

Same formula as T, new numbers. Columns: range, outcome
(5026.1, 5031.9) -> 7.479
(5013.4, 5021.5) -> 6.169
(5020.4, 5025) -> 6.743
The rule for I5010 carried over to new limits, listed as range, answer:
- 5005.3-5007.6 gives 7.726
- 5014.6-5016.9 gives 7.165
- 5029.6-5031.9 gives 8.267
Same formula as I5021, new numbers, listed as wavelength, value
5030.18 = 7.479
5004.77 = 6.745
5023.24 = 7.651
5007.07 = 7.726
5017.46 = 7.209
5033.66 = 7.896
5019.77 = 6.953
